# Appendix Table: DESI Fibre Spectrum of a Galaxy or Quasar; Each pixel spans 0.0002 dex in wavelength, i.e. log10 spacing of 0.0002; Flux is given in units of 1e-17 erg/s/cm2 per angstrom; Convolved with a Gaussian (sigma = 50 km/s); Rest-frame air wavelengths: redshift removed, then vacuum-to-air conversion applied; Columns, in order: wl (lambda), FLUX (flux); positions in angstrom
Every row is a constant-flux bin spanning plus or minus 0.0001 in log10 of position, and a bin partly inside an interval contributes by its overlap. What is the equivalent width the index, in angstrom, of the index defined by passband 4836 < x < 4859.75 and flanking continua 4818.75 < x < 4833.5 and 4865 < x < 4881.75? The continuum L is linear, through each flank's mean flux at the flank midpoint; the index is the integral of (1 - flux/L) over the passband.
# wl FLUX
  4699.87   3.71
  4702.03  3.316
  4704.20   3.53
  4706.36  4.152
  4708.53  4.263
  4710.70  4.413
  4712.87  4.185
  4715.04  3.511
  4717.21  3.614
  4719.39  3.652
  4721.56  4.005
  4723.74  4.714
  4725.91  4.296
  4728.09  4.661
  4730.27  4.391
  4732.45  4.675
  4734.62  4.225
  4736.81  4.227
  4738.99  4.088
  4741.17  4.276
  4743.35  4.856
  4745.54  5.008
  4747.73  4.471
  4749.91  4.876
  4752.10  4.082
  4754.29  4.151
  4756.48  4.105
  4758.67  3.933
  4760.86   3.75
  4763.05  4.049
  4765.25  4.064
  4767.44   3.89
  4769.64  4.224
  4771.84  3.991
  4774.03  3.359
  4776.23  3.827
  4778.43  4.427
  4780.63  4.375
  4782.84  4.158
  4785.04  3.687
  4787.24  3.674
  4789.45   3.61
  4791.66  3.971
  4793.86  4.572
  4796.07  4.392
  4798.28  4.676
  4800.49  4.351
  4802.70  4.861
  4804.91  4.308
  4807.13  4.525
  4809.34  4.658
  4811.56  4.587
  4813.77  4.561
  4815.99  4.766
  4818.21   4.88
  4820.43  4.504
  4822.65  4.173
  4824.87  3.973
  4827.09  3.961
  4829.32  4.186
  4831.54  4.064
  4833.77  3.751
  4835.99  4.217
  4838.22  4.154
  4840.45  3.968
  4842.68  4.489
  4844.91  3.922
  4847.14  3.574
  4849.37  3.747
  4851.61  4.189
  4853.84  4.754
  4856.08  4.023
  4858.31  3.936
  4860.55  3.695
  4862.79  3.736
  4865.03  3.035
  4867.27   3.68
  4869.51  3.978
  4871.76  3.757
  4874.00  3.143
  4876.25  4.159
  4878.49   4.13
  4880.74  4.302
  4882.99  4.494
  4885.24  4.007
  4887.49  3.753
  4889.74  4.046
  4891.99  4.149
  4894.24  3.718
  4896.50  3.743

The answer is -0.5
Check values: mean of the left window 4.15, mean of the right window 3.82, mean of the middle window 4.08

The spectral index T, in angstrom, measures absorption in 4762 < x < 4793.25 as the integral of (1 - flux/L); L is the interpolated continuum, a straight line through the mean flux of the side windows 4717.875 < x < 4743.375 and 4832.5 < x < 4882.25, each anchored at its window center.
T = 1.5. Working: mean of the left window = 4.31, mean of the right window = 3.93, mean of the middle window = 3.96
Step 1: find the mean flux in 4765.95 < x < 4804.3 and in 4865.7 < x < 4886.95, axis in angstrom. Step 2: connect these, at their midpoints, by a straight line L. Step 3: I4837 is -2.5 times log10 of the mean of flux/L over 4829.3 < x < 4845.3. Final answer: -0.02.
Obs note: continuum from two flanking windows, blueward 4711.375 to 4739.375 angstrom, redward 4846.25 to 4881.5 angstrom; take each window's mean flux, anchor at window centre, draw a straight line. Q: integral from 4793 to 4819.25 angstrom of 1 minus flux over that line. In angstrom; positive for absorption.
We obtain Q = -3.9 angstrom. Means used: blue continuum 4.18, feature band 4.59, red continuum 3.86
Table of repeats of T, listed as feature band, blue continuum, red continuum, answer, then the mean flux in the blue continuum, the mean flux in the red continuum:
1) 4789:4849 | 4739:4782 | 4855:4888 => -4.0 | 4.19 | 3.86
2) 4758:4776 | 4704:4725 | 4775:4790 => 0.4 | 4.03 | 3.97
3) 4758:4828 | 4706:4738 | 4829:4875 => -3.1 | 4.2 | 3.9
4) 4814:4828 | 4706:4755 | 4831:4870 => -1.3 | 4.3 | 3.94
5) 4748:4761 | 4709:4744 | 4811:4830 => 0.2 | 4.23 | 4.4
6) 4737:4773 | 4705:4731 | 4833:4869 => -1.3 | 4.14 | 3.93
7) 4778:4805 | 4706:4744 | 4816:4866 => -0.6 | 4.23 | 4.06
